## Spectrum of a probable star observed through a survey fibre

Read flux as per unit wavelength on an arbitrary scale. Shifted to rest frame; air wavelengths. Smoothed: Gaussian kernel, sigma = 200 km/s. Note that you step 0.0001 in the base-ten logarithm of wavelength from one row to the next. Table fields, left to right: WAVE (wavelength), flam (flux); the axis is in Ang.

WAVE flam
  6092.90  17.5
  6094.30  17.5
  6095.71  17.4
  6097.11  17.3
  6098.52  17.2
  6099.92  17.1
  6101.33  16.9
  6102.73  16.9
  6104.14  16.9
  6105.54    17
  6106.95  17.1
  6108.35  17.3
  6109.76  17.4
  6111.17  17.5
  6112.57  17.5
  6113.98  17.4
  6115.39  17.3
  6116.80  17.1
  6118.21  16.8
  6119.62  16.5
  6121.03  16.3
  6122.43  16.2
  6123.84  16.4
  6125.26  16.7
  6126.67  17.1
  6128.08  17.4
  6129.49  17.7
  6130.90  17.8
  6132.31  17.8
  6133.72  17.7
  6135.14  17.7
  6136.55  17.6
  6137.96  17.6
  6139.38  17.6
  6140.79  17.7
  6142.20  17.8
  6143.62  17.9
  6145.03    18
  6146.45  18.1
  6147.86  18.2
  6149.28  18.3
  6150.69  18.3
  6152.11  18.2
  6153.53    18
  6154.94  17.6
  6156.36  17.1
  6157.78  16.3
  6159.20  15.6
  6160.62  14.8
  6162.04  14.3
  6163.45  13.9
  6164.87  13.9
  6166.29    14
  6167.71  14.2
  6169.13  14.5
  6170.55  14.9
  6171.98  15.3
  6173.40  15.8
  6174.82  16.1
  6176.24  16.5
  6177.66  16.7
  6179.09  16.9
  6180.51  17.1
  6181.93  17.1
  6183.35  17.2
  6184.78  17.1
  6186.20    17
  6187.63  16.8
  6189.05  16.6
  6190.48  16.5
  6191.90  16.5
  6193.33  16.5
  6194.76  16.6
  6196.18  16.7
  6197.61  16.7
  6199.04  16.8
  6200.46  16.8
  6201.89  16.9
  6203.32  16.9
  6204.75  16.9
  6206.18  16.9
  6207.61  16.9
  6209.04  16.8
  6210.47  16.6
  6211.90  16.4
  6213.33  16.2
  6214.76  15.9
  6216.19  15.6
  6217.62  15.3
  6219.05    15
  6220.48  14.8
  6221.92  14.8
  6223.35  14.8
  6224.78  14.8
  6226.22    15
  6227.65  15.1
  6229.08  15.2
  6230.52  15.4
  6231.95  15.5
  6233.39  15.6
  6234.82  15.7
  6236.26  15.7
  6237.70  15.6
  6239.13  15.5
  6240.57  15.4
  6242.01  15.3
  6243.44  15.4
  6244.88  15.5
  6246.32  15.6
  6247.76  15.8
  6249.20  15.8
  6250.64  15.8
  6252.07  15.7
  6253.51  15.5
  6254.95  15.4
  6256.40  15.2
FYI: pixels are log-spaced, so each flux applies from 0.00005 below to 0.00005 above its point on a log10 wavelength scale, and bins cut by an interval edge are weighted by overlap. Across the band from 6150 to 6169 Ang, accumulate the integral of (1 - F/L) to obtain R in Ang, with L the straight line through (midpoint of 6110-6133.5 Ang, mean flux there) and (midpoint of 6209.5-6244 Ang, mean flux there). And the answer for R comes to 0.82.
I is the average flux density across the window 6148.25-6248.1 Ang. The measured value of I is 16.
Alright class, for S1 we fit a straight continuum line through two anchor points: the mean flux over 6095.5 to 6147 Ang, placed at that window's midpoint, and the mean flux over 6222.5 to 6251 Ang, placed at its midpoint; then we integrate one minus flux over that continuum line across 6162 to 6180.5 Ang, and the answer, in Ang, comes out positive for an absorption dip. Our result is 1.4 Ang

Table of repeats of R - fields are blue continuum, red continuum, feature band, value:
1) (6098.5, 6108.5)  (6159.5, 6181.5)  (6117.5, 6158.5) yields -3.4 Ang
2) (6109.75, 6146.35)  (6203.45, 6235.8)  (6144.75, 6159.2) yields -0.7 Ang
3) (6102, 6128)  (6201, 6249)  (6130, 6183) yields -0.5 Ang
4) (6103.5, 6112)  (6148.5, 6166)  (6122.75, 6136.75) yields -0.4 Ang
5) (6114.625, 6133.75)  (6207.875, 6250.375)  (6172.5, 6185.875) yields -0.4 Ang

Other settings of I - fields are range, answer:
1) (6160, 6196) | 15.9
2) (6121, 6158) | 17.6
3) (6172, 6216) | 16.6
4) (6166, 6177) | 15.2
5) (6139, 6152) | 18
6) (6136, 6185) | 16.6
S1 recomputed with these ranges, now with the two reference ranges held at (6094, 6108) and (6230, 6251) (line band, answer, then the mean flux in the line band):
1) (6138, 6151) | -1.0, 18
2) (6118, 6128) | 0.2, 16.6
